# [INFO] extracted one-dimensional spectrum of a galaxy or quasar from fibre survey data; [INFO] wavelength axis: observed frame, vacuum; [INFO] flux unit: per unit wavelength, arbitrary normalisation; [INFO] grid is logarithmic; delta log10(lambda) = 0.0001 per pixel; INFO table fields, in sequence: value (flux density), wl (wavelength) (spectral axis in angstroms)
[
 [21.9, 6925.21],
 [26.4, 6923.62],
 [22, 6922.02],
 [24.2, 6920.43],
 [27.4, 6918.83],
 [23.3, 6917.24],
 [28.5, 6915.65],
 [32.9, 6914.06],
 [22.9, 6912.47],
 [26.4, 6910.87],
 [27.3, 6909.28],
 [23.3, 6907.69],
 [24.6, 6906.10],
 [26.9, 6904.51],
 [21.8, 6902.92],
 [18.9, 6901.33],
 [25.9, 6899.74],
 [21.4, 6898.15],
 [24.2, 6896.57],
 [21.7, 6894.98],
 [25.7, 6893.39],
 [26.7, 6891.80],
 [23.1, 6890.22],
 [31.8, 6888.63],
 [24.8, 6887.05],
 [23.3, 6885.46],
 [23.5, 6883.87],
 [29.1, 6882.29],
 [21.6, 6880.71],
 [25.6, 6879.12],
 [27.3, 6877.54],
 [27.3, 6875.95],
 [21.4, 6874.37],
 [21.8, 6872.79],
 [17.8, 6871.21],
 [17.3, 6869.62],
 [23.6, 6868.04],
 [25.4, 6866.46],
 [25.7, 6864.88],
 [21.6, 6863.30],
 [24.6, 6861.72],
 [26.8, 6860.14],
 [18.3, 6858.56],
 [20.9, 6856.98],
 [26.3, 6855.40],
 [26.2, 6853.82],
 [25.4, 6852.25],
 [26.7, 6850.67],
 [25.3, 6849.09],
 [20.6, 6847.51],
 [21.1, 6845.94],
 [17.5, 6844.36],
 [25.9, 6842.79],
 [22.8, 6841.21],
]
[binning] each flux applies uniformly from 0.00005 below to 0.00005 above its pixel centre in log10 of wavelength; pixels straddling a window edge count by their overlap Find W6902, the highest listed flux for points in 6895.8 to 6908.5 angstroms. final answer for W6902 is 26.9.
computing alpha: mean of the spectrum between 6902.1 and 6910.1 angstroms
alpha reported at 24.8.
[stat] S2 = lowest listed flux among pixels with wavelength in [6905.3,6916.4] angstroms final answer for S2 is 22.9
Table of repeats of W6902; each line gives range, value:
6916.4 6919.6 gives 27.4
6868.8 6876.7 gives 27.3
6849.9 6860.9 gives 26.8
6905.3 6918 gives 32.9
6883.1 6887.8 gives 24.8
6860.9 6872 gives 25.7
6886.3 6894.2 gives 31.8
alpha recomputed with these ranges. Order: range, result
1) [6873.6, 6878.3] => 25.3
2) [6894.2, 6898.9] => 22.5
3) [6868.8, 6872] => 17.6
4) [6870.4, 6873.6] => 19.8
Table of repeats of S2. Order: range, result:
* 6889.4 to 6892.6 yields 23.1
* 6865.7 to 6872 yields 17.3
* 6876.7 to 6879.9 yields 25.6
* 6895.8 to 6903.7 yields 18.9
